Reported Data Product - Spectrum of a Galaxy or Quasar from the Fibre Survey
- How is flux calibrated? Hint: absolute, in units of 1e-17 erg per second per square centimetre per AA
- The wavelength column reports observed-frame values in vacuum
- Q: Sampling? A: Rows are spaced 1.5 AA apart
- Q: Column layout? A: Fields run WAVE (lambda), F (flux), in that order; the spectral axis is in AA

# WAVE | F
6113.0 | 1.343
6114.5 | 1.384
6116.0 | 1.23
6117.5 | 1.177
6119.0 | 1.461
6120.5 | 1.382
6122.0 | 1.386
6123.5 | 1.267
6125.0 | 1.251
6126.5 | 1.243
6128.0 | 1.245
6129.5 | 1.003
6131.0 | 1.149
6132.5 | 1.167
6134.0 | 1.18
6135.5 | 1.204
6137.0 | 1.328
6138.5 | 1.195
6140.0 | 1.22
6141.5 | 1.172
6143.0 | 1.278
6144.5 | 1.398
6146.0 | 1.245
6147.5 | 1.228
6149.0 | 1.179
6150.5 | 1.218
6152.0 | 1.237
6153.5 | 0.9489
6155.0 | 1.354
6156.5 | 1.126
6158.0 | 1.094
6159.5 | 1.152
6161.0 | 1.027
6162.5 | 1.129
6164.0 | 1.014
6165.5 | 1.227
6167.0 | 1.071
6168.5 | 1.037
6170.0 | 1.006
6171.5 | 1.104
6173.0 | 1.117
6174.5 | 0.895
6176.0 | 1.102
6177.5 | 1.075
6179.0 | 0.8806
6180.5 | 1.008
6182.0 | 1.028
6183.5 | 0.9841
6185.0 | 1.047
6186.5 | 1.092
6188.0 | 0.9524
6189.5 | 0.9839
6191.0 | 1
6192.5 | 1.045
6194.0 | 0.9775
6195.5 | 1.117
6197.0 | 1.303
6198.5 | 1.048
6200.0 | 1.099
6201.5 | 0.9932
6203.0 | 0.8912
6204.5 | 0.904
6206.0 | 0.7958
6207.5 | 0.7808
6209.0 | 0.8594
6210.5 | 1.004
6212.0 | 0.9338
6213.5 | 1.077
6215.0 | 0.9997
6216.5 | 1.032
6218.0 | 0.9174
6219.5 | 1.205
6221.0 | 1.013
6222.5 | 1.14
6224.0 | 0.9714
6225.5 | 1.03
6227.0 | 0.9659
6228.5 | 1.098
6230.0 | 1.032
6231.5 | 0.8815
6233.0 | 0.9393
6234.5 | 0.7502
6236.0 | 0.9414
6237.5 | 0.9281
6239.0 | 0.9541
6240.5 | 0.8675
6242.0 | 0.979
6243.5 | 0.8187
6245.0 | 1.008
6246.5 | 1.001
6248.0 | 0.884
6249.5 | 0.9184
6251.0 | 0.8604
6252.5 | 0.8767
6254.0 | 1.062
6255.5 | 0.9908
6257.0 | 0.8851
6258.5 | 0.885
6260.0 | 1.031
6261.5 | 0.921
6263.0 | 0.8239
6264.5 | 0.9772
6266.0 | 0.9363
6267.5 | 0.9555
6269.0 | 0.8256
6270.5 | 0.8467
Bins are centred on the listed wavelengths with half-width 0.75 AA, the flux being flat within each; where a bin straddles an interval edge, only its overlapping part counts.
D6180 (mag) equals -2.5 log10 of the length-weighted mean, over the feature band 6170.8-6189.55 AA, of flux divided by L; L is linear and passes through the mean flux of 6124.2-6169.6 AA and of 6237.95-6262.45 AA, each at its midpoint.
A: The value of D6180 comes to 0.08 mag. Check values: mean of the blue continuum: 1.18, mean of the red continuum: 0.933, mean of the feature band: 1.02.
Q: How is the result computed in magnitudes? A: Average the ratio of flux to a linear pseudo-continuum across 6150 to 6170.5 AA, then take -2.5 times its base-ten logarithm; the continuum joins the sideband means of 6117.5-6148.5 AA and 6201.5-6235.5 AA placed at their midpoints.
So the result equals 0.04 mag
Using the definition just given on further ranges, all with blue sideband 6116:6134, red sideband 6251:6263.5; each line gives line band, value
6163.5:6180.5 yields 0.09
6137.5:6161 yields -0.01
